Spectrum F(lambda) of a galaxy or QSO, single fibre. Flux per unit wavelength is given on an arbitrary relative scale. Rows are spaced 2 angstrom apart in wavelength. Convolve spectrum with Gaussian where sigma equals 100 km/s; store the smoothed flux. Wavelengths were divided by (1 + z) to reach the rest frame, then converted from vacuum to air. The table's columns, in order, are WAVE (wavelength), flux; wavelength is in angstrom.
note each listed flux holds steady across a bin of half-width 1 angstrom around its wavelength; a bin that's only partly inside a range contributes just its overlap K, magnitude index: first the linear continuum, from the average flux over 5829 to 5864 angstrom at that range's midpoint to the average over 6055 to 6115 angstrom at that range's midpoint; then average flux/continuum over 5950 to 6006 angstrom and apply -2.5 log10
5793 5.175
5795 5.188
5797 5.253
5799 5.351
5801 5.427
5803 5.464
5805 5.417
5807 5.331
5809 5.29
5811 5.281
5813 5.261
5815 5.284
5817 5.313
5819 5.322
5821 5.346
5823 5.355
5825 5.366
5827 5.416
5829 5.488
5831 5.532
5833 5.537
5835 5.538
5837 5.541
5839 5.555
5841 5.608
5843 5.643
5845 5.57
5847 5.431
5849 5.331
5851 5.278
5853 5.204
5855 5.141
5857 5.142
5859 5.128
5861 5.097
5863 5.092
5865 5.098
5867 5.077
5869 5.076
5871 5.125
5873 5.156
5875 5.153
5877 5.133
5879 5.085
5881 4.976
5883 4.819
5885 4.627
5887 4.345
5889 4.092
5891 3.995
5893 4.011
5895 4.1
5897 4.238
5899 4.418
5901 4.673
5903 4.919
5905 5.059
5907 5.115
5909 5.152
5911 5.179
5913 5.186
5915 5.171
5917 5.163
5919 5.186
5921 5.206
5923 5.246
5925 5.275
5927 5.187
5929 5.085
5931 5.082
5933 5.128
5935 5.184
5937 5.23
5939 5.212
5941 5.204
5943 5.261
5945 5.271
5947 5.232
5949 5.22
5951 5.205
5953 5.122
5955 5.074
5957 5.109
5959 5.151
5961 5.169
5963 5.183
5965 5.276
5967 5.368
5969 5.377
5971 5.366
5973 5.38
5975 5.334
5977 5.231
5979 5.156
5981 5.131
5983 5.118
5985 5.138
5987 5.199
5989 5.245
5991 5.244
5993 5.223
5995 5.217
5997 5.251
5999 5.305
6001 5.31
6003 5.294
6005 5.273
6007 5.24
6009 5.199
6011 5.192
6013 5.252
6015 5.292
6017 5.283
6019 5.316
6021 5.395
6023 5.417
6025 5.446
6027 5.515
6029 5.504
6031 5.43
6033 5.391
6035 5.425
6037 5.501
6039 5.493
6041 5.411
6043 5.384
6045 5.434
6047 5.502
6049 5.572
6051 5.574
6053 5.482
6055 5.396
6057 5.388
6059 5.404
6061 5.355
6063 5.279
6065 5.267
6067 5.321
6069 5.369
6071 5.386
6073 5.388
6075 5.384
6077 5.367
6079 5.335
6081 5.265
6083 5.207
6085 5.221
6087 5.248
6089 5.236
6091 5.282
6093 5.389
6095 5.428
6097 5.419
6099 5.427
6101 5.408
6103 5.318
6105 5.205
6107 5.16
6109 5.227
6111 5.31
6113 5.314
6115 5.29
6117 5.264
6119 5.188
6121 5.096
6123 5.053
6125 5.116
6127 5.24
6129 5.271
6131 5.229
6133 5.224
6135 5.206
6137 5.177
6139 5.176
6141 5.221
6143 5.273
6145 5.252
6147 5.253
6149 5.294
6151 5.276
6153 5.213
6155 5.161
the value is 0.02 mag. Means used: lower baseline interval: 5.38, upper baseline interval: 5.32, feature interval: 5.23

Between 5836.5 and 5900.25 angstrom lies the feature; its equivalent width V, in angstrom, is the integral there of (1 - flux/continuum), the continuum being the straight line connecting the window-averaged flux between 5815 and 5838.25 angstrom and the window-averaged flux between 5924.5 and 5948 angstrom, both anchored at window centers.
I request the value 4.4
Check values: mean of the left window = 5.43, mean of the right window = 5.19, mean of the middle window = 4.97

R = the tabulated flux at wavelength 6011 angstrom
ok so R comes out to 5.192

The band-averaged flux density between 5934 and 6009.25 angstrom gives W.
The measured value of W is 5.23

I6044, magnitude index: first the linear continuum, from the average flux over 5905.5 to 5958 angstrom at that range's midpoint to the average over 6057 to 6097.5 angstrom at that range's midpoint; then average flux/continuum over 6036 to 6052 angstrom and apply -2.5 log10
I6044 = -0.04 mag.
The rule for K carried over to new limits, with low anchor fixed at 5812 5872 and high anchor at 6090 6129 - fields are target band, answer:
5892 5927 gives 0.09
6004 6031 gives -0.01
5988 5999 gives 0.01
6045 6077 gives -0.03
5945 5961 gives 0.03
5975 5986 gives 0.03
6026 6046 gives -0.03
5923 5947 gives 0.02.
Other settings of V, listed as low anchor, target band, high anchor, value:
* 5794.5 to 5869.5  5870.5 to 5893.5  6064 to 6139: 2.64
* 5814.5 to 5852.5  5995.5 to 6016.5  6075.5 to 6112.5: 0.36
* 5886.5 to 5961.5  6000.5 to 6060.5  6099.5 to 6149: -3.29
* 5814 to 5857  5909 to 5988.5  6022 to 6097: 2.89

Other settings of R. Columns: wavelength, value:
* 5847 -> 5.431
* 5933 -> 5.128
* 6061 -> 5.355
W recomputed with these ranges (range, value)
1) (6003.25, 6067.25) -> 5.39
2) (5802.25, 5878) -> 5.32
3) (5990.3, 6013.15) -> 5.25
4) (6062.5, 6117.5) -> 5.31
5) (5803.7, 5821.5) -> 5.32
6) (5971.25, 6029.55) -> 5.28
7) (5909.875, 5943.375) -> 5.19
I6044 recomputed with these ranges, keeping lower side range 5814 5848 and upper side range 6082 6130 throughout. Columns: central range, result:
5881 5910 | 0.19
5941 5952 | 0.03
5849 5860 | 0.05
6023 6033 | -0.03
